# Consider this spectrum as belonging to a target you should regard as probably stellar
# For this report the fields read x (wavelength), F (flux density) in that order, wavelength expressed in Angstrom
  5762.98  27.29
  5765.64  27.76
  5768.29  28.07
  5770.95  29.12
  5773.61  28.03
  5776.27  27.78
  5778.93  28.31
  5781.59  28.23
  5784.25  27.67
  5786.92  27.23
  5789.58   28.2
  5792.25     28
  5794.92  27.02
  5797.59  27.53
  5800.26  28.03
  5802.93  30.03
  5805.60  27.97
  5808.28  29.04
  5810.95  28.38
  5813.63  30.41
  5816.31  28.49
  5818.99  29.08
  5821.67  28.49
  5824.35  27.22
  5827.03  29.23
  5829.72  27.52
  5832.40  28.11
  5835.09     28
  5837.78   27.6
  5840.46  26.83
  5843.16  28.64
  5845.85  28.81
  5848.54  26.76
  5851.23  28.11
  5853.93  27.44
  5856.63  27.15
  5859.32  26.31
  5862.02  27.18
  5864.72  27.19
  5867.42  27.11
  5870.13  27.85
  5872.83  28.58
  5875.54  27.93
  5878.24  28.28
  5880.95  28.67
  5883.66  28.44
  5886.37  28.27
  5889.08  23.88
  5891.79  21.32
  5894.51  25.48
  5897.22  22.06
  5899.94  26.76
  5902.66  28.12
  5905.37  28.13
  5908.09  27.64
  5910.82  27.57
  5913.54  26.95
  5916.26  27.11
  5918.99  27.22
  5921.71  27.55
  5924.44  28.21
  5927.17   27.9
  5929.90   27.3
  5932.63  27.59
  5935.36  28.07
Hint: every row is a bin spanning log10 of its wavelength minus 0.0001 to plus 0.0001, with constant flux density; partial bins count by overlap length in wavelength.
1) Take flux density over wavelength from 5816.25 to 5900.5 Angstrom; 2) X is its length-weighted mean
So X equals 27.3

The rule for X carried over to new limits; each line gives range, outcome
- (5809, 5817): 29.1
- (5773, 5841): 28.2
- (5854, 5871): 27.1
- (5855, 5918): 26.9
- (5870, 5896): 26.8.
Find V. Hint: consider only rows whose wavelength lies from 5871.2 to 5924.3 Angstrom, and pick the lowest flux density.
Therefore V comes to 21.32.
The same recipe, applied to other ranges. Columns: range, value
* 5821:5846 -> 26.83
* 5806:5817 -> 28.38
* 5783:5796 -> 27.02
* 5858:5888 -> 26.31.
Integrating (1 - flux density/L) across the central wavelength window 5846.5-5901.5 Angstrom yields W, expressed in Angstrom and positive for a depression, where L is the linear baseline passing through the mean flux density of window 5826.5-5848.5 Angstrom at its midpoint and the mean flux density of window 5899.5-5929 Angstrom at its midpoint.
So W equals 2.0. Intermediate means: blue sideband 28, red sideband 27.6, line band 26.8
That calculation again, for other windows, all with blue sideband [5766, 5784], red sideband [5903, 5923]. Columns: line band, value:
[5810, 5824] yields -0.44 Angstrom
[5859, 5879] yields 0.09 Angstrom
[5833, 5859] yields 0.17 Angstrom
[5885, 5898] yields 1.56 Angstrom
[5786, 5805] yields 0.05 Angstrom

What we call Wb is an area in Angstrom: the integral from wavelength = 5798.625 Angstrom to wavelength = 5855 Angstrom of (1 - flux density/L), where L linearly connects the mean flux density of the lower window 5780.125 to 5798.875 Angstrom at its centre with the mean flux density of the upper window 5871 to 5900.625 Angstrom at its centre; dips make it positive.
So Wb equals -2.3 Angstrom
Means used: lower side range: 27.7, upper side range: 26.3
